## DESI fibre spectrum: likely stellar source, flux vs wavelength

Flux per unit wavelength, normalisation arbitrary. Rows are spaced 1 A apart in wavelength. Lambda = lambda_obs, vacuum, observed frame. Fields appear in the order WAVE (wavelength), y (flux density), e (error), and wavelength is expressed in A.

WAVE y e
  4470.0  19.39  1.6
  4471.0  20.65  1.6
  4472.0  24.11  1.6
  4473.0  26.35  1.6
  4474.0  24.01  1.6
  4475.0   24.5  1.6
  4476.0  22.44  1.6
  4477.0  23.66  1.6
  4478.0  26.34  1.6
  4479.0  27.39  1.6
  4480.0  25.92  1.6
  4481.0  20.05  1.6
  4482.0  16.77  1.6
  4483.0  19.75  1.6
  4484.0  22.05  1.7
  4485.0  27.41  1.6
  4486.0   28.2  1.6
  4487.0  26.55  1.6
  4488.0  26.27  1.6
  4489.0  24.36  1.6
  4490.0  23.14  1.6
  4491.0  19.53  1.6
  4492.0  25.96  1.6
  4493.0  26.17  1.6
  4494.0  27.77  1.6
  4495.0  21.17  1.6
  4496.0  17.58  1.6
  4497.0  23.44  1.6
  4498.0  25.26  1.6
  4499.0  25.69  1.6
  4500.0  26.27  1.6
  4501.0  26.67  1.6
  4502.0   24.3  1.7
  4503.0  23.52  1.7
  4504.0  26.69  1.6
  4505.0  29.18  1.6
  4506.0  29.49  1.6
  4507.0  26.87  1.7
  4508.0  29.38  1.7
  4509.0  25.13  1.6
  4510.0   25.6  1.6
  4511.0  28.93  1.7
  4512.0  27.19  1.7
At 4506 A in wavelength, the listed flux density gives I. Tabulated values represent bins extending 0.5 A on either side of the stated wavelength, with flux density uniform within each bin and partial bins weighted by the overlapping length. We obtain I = 29.49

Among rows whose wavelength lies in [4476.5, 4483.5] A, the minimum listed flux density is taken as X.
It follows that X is 16.77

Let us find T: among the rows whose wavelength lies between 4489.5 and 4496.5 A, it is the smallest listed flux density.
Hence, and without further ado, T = 17.58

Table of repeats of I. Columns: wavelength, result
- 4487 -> 26.55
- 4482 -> 16.77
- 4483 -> 19.75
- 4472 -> 24.11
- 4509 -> 25.13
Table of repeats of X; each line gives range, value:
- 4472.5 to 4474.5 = 24.01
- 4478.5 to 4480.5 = 25.92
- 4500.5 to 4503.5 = 23.52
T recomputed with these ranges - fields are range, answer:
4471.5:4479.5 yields 22.44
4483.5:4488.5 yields 22.05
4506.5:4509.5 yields 25.13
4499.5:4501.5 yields 26.27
